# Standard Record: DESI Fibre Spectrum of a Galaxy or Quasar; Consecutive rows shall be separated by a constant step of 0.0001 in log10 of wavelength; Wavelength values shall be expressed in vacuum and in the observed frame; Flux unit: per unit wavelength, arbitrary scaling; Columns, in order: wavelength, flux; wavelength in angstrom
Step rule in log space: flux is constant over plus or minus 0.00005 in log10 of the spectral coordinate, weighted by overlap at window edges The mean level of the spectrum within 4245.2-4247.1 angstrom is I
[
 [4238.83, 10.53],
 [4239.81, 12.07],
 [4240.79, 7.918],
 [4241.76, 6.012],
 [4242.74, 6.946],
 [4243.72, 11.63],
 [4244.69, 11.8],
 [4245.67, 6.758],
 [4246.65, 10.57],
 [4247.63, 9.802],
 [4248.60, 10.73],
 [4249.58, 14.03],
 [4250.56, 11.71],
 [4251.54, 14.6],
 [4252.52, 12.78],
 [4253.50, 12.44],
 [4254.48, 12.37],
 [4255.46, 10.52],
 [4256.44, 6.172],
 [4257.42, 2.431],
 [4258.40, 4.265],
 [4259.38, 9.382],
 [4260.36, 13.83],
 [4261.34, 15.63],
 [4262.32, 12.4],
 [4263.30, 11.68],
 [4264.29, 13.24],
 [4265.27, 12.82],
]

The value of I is 8.63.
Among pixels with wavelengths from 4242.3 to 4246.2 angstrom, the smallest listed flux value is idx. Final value 6.758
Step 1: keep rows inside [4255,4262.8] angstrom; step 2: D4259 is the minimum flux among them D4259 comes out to 2.431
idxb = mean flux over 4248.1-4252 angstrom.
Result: 12.8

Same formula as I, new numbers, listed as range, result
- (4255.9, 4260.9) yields 7.34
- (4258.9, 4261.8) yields 12.9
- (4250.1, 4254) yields 12.9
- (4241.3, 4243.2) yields 6.47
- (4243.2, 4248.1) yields 10.1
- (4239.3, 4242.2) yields 8.72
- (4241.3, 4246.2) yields 8.65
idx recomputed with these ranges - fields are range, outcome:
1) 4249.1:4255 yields 11.71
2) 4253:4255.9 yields 10.52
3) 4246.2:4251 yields 9.802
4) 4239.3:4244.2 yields 6.012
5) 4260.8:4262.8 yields 12.4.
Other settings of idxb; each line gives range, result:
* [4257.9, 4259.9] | 6.91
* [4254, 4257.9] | 7.87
